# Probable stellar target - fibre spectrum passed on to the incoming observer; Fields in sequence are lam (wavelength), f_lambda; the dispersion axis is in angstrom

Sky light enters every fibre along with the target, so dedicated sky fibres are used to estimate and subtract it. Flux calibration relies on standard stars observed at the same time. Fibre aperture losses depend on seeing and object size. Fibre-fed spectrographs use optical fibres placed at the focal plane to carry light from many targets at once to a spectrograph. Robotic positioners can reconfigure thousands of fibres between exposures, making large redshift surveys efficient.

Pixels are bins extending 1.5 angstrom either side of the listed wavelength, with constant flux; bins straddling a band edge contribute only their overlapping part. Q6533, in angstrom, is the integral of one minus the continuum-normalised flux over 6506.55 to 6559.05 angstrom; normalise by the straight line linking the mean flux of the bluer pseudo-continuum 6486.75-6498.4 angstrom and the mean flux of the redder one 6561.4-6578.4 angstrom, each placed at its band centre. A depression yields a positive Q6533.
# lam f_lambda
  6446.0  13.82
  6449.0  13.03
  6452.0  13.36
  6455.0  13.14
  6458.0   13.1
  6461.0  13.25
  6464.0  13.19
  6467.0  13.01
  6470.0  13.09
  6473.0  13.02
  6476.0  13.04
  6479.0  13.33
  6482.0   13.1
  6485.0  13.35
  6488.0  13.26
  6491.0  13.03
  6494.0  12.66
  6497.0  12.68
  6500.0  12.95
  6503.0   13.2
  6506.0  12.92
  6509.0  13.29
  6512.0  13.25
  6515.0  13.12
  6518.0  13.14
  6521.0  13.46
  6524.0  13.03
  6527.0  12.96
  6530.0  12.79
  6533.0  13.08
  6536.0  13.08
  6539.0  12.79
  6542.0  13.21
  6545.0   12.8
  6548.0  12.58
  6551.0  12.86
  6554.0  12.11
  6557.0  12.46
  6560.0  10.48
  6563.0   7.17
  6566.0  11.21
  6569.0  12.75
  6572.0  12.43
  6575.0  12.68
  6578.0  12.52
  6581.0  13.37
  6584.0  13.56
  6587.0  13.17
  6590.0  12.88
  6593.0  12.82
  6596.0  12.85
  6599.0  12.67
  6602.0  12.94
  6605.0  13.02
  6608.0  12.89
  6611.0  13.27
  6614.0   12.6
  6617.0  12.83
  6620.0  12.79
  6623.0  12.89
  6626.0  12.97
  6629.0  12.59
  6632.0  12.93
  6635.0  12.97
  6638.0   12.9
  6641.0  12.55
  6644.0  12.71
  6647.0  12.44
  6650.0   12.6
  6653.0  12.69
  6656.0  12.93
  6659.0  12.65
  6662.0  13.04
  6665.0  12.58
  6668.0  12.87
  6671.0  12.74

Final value -3.5 angstrom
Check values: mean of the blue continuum 12.9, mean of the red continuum 11.4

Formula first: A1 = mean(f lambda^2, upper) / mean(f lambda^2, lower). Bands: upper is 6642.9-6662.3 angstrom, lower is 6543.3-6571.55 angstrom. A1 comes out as 1.1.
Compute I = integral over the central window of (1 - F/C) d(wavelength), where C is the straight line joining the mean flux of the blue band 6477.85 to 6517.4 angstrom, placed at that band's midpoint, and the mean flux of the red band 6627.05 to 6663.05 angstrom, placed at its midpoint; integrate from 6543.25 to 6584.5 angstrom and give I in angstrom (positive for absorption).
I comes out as 2.9 angstrom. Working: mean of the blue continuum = 13.1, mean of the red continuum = 12.7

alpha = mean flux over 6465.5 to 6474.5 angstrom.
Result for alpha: 13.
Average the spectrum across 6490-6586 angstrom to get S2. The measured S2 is 12.6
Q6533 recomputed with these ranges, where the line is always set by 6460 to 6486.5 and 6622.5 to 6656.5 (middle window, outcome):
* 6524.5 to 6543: 0.0 angstrom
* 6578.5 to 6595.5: -0.3 angstrom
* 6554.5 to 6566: 2.3 angstrom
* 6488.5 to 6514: 0.1 angstrom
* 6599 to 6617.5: -0.1 angstrom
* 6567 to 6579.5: 0.4 angstrom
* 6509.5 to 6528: -0.2 angstrom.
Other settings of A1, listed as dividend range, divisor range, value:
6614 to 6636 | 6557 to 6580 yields 1.14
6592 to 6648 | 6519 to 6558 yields 1.02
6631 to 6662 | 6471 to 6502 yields 1.03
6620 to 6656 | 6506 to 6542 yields 1.01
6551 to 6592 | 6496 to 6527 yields 0.94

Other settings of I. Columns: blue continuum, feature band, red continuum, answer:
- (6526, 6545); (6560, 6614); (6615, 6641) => 1.9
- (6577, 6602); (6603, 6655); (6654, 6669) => 0.3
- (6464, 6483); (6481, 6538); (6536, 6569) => -2.4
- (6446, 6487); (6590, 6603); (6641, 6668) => 0.0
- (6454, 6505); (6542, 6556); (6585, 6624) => 0.4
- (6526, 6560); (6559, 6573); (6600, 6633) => 2.2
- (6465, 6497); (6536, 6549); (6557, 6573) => -1.6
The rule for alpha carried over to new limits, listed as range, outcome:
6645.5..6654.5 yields 12.6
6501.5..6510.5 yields 13.1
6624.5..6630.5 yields 12.8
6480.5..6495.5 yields 13.1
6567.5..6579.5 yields 12.6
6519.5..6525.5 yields 13.2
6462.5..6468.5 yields 13.1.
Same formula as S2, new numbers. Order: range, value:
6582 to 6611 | 13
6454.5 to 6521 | 13.1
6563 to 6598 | 12.5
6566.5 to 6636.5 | 12.9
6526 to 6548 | 12.9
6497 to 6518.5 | 13.1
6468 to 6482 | 13.1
